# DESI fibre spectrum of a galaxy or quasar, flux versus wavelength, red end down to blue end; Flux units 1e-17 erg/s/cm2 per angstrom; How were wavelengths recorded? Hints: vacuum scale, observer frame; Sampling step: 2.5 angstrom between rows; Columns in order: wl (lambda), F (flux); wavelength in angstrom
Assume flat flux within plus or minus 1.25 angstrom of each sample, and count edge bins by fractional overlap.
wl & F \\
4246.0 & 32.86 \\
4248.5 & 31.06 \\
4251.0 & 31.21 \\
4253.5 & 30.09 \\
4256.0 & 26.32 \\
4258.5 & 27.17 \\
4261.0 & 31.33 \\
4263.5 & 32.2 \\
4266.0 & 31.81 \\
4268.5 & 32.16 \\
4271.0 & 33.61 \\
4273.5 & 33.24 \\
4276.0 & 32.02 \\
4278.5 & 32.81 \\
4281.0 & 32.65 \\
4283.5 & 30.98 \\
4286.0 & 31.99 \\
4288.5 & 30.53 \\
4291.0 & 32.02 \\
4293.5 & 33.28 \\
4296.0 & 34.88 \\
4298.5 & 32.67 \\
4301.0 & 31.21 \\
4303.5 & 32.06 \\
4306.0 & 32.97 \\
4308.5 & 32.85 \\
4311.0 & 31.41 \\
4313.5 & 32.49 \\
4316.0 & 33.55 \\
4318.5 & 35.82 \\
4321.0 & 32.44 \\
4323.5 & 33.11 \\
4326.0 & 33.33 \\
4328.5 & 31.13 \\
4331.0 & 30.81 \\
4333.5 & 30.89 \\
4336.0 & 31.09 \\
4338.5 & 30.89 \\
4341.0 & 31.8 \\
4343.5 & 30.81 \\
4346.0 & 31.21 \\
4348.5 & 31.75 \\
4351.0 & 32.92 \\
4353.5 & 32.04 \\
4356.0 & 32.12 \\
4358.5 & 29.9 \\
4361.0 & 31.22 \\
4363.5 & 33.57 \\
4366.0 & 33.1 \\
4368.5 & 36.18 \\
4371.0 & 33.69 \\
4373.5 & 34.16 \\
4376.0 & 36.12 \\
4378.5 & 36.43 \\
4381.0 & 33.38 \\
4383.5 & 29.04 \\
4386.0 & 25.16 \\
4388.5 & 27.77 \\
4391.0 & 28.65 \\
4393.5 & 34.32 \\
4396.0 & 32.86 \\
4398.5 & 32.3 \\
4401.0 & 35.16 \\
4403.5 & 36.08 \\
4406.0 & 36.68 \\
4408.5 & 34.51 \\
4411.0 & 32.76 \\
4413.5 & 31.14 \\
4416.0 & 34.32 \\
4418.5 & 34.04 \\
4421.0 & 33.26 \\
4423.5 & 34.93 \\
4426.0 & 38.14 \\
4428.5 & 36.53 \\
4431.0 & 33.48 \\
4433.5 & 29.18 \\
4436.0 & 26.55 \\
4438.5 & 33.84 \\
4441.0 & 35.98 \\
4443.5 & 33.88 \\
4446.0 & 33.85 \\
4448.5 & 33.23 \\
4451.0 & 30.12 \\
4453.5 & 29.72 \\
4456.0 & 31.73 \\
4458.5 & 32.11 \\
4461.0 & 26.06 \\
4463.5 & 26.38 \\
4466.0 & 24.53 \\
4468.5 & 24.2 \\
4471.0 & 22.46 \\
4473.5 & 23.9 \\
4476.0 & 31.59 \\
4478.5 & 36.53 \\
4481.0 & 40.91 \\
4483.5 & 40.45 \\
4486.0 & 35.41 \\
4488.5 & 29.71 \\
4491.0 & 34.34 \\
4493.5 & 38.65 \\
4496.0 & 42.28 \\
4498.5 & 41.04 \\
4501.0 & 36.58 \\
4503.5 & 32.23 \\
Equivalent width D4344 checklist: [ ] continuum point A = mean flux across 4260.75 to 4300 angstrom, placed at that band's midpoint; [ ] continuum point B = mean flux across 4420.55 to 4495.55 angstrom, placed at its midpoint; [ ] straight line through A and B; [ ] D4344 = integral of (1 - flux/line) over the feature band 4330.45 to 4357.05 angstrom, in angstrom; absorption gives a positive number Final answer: 0.7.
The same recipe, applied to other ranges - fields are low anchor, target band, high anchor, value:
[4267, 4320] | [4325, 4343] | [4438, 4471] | 0.3 angstrom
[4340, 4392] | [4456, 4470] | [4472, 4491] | 2.7 angstrom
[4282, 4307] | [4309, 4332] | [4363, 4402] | -0.2 angstrom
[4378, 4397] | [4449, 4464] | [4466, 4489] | 0.7 angstrom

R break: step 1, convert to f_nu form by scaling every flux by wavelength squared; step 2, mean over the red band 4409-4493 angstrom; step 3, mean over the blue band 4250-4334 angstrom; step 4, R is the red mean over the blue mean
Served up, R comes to 1.08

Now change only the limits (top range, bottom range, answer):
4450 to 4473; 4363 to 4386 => 0.85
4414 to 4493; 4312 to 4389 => 1.04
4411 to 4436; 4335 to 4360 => 1.10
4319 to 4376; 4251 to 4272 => 1.10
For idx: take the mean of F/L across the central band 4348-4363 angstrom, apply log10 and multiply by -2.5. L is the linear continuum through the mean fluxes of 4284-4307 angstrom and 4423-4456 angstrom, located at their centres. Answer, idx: 0.03 mag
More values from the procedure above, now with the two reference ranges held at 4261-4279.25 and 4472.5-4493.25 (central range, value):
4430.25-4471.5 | 0.143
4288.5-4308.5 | 0.004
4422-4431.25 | -0.063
